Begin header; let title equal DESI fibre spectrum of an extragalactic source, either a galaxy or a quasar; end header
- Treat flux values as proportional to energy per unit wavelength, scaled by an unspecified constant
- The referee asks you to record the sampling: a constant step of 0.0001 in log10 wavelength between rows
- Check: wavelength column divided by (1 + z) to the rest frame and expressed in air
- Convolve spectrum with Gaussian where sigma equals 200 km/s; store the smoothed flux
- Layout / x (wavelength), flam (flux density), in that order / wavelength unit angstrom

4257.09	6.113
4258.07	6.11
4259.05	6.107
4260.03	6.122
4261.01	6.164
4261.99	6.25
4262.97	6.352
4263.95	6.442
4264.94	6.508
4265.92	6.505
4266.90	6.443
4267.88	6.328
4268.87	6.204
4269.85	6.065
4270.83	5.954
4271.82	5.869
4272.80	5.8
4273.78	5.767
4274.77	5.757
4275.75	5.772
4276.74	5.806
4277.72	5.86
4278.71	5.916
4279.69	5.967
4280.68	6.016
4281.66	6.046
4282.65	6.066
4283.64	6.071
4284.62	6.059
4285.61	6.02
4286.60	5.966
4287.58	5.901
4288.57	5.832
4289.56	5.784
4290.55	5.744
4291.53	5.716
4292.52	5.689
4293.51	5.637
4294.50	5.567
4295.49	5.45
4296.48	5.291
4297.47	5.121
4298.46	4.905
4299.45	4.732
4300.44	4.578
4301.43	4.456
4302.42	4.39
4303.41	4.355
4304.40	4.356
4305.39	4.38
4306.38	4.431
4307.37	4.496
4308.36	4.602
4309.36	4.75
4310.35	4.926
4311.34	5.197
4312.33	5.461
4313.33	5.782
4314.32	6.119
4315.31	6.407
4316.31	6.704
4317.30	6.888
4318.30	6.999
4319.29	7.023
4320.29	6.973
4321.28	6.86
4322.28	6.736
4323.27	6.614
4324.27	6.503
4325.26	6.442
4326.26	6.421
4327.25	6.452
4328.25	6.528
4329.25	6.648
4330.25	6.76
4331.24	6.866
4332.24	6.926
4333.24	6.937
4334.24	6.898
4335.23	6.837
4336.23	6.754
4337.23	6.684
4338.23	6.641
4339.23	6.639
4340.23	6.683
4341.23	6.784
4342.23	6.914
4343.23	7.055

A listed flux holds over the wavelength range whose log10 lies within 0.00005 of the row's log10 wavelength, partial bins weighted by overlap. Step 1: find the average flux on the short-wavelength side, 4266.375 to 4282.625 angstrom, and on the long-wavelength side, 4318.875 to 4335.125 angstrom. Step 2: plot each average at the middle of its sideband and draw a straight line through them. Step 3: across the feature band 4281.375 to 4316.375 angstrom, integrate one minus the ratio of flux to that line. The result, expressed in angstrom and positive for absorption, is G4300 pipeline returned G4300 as 5.40 angstrom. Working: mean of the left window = 5.98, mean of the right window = 6.73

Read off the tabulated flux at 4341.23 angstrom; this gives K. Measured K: 6.784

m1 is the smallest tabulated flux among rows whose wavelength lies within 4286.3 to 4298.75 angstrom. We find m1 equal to 4.905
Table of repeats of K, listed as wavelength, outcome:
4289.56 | 5.784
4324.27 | 6.503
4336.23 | 6.754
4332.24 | 6.926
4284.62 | 6.059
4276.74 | 5.806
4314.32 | 6.119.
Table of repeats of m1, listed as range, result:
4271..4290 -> 5.757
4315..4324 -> 6.407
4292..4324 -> 4.355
